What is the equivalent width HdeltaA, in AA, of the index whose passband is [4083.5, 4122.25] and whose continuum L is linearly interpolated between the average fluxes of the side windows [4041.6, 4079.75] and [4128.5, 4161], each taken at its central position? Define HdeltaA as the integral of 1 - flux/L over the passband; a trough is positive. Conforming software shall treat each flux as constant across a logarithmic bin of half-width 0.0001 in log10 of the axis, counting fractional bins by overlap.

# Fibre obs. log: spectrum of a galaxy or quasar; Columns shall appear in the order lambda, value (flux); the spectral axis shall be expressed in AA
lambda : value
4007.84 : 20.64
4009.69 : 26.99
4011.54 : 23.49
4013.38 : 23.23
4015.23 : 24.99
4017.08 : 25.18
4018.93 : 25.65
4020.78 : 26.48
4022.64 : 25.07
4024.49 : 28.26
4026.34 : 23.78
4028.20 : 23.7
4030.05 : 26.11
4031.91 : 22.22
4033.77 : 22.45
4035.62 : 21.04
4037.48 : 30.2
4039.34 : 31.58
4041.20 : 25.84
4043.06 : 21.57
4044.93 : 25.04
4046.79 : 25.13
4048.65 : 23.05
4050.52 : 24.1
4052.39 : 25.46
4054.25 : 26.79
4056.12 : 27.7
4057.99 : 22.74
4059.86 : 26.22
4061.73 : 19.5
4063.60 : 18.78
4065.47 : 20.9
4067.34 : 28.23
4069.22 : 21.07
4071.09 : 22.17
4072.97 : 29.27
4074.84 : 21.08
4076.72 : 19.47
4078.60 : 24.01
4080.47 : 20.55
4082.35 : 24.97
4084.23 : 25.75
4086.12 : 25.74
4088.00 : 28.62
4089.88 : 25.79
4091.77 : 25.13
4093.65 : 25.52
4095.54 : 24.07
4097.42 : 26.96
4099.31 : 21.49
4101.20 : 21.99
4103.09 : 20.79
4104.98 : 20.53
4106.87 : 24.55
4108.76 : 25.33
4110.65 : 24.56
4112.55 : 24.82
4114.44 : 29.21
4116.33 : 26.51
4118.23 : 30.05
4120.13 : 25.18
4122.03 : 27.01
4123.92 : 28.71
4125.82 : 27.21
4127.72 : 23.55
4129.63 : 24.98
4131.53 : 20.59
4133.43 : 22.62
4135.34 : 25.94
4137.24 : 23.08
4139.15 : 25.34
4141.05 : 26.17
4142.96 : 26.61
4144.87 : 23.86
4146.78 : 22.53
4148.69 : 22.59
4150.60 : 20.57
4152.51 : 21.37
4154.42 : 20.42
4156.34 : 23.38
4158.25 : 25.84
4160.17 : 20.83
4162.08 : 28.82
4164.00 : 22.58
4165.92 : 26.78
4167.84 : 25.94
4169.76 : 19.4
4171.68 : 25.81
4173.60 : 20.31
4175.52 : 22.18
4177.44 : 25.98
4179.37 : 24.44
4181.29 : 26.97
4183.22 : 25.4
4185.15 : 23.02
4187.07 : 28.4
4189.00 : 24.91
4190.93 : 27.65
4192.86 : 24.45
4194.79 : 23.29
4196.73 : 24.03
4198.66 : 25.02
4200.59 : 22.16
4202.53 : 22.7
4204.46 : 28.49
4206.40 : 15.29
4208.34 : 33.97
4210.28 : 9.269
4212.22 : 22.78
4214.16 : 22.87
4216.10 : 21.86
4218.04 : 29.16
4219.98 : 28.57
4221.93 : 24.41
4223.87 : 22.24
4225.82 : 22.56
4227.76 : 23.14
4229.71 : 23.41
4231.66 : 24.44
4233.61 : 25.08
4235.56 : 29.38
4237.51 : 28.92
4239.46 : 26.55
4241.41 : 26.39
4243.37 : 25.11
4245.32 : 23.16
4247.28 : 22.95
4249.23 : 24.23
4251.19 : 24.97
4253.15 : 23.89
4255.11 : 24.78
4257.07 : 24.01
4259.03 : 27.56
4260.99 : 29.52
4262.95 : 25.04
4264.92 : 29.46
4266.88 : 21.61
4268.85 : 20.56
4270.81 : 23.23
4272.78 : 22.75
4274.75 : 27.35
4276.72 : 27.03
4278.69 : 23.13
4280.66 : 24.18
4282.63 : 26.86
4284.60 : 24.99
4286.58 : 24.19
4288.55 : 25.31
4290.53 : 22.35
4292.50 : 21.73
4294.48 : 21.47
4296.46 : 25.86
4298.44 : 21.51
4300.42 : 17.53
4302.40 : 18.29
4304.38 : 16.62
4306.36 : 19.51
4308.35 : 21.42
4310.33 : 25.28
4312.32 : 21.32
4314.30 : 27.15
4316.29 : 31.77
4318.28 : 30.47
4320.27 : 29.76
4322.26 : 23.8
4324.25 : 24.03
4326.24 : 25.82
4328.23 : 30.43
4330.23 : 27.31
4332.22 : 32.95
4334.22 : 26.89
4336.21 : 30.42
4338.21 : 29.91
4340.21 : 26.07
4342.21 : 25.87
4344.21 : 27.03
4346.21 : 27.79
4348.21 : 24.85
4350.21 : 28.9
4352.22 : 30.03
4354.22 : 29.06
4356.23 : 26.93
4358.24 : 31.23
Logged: -2.81 AA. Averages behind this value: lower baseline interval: 23.6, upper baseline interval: 23.3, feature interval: 25.2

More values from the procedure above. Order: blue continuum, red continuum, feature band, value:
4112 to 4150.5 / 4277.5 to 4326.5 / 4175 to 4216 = 1.2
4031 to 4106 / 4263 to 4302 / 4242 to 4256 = -0.3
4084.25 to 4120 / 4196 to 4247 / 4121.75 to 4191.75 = 1.1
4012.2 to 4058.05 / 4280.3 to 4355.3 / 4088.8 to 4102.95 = 0.5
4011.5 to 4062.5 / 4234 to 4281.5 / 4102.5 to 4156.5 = 1.3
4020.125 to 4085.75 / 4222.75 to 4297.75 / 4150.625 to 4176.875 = 1.3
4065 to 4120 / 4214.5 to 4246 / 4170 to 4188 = 0.3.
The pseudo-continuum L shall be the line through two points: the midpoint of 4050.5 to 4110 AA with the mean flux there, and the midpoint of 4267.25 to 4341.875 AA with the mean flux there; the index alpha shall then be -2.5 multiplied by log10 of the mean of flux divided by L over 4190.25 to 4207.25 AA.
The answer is 0.03 mag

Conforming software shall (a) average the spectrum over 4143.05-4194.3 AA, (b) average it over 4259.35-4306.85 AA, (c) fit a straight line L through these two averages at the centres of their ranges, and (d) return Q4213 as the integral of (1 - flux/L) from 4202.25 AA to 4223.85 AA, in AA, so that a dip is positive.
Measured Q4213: 0.2 AA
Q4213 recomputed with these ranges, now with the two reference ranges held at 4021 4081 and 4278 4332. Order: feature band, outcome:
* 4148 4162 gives 0.97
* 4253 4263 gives -0.72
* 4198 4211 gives 0.89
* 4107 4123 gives -1.49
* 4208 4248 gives -0.30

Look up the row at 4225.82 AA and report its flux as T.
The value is 22.56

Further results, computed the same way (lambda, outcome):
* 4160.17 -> 20.83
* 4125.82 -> 27.21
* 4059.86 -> 26.22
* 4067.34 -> 28.23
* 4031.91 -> 22.22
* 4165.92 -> 26.78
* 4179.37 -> 24.44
